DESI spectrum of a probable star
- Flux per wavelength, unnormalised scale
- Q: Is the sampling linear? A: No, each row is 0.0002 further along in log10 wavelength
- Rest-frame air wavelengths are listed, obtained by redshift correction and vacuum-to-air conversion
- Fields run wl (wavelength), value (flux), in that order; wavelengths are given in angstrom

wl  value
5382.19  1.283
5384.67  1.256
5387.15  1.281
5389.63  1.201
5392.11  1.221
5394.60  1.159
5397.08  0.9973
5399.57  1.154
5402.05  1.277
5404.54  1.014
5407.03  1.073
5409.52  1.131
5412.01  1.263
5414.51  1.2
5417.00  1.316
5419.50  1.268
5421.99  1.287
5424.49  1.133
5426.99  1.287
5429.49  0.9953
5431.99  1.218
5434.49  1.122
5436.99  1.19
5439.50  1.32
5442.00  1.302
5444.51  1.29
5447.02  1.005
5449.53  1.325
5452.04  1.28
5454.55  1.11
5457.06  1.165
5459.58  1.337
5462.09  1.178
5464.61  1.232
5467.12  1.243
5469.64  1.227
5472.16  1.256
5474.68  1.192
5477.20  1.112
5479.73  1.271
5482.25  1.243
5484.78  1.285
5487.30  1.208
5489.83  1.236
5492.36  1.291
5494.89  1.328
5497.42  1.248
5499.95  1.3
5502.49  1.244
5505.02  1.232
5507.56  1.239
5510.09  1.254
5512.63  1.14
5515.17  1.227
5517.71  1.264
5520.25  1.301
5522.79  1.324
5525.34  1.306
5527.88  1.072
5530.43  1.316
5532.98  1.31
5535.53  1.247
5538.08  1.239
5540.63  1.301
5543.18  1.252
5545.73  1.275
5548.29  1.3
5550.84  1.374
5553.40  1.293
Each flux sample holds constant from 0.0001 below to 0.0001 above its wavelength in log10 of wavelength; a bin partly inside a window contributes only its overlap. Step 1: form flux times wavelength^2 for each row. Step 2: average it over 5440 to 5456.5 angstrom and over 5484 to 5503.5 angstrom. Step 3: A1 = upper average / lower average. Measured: 1.06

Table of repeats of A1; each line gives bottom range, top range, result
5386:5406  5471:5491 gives 1.09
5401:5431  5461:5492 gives 1.06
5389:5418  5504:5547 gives 1.12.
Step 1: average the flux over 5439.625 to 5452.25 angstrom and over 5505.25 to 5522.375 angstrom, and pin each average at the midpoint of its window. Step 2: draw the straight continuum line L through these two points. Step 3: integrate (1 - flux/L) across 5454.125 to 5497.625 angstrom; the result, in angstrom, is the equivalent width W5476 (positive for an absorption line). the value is 0.3 angstrom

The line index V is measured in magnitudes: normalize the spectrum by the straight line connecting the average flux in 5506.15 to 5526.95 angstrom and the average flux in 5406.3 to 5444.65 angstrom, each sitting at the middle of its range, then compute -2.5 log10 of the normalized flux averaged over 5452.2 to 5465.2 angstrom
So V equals 0.016 mag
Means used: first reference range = 1.21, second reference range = 1.25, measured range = 1.21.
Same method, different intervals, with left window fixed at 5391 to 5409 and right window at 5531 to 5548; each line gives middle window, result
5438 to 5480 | -0.03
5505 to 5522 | 0.01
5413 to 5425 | -0.09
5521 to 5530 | 0.01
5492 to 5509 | -0.03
